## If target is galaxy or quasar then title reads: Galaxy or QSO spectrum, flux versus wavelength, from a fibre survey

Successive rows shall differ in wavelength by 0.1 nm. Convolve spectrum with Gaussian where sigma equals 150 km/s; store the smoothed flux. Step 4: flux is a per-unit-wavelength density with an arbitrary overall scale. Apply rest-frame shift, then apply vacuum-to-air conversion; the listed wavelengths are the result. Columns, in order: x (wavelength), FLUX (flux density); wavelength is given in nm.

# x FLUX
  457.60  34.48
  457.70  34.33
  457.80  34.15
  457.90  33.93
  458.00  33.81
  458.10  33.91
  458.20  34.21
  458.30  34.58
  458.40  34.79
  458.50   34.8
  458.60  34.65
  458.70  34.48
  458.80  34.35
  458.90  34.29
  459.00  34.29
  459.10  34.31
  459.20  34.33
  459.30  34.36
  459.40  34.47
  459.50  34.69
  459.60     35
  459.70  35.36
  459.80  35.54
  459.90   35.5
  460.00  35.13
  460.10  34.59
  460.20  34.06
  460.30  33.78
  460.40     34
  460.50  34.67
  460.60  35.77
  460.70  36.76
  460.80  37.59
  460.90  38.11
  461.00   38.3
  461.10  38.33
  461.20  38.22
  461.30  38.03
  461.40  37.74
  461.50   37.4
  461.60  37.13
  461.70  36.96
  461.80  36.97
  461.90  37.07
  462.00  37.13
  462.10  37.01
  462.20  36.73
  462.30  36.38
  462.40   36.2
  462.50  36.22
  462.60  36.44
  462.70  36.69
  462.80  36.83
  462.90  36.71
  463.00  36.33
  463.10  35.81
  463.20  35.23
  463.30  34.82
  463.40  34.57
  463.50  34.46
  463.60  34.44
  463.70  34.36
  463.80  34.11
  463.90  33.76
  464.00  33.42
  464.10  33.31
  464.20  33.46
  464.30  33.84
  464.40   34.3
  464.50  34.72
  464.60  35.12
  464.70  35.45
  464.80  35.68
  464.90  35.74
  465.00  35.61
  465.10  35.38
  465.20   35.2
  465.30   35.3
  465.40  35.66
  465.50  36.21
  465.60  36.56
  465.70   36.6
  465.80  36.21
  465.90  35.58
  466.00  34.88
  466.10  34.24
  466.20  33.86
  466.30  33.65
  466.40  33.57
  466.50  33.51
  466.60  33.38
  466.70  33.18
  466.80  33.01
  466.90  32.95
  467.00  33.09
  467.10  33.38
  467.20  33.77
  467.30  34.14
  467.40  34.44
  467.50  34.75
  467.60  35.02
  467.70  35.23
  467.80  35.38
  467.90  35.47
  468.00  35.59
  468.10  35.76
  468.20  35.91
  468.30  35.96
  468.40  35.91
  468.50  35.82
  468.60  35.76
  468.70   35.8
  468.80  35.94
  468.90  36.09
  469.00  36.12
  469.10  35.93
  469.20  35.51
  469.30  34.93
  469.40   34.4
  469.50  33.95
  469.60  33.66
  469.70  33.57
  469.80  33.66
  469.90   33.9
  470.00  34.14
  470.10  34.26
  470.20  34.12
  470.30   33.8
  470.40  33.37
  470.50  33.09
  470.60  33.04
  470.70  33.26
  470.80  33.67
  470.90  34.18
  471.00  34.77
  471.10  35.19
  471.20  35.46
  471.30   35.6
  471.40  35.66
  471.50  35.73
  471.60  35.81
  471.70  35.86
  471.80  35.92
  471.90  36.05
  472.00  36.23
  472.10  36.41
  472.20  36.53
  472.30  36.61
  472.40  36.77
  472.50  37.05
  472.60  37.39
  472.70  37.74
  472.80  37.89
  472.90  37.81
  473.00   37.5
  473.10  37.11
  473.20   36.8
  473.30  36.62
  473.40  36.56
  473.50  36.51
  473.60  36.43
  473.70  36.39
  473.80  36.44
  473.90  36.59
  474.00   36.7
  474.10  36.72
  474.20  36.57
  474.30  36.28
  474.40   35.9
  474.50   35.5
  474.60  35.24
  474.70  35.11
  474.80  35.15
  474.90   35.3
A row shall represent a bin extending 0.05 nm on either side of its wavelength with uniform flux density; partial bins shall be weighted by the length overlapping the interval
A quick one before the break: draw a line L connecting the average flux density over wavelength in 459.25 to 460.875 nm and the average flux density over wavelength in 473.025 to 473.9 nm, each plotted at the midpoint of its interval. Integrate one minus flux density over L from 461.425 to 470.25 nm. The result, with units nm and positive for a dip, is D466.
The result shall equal 0.16 nm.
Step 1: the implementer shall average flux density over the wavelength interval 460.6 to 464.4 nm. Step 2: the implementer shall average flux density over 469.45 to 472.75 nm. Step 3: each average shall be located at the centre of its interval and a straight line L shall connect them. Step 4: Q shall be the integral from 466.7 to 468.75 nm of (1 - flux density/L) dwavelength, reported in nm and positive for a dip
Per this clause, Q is 0.037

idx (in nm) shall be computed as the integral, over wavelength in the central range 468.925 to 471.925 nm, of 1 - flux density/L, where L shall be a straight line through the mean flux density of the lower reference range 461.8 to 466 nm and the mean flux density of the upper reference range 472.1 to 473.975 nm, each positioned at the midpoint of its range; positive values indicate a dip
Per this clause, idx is 0.15 nm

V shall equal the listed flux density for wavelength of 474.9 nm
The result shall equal 35.3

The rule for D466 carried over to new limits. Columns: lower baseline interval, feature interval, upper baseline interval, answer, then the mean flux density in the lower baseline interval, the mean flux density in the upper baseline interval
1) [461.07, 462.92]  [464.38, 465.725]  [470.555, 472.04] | 0.032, 37.1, 35.1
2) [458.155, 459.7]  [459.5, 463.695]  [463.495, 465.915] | -0.171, 34.5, 35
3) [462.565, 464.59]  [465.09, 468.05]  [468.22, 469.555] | 0.052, 34.9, 35.5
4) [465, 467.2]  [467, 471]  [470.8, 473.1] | 0.081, 34.5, 36.2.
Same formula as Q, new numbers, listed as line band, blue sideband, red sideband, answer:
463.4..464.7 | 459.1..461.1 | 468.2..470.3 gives 0.04 nm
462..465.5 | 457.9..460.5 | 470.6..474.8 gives -0.03 nm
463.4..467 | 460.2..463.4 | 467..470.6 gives 0.11 nm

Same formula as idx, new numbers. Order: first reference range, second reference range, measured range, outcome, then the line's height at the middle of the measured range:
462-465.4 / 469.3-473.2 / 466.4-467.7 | 0.06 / 35.3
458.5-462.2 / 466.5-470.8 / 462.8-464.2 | 0.02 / 35.3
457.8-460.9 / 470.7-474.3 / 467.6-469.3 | 0.00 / 35.8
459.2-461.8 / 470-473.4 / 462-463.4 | -0.01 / 36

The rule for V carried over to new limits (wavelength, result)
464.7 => 35.45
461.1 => 38.33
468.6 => 35.76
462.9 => 36.71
